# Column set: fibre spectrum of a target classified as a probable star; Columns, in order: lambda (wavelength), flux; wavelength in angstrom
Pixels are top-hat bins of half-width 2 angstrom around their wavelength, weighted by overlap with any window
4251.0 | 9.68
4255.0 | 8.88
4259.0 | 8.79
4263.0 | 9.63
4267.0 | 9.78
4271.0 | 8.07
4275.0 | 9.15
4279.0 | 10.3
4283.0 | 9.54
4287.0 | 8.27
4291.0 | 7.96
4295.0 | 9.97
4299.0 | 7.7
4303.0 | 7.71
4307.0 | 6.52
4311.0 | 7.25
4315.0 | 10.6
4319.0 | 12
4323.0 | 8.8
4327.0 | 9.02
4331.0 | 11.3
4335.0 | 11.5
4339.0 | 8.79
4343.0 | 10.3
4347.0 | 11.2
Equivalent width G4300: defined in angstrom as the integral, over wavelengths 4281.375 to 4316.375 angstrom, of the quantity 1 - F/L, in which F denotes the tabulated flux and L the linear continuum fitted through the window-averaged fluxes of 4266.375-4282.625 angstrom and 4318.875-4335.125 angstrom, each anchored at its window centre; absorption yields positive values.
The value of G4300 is 5.01 angstrom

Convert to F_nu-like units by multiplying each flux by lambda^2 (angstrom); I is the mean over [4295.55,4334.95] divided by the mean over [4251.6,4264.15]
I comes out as 1.03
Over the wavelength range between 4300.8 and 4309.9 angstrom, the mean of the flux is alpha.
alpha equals 7.14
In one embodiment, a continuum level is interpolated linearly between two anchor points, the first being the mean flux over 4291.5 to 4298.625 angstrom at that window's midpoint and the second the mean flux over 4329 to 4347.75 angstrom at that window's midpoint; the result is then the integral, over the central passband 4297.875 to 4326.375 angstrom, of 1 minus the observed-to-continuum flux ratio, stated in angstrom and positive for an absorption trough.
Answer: 2.8 angstrom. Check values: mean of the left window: 9.03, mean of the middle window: 8.7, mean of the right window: 10.6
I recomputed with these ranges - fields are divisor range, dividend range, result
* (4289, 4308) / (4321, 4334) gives 1.24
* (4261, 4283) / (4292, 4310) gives 0.86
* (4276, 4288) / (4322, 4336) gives 1.10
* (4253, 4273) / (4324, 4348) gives 1.17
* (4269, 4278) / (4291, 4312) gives 0.91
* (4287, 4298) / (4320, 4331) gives 1.12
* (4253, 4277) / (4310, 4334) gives 1.14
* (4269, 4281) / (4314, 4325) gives 1.16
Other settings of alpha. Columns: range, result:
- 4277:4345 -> 9.27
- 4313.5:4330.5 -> 10.2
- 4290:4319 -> 8.51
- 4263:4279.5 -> 9.27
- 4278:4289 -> 9.29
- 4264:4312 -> 8.57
